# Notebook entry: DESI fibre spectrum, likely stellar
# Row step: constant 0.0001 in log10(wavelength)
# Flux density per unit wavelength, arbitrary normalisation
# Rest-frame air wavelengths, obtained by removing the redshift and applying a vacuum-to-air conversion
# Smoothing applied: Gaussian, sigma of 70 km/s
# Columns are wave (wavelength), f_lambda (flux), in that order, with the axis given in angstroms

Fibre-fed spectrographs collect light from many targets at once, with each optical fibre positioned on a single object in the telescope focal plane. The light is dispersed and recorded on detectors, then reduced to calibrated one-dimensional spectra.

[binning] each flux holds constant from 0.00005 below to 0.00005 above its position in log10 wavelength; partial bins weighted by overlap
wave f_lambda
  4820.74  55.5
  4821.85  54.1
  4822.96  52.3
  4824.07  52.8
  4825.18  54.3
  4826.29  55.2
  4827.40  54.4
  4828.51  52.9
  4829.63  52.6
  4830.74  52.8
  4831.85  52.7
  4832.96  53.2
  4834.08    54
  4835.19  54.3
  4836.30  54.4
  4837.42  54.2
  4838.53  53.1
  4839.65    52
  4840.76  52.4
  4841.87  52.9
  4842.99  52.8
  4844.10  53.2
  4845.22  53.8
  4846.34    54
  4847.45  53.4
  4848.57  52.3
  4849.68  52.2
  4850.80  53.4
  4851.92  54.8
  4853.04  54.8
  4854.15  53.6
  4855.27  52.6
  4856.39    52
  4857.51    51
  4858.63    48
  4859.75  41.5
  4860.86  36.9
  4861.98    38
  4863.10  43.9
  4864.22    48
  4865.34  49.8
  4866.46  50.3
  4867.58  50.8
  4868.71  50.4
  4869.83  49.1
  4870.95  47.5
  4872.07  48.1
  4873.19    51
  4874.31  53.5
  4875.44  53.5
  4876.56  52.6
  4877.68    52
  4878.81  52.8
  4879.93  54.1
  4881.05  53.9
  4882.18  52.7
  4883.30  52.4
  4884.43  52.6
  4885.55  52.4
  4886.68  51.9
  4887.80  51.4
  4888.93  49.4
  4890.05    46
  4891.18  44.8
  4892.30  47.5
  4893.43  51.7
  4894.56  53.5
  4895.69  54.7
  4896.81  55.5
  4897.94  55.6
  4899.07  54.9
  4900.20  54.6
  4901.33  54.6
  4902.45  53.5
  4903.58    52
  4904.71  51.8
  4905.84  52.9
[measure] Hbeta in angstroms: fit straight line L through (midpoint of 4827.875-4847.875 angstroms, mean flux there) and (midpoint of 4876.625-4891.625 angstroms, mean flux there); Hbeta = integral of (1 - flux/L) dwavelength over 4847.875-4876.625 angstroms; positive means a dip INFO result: 1.5 angstroms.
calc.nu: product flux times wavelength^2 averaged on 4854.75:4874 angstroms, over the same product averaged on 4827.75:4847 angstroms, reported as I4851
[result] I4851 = 0.90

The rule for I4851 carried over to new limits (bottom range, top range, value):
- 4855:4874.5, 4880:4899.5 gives 1.10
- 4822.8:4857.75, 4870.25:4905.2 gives 1.00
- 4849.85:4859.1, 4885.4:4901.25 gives 1.00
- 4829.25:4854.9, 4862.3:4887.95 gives 0.97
